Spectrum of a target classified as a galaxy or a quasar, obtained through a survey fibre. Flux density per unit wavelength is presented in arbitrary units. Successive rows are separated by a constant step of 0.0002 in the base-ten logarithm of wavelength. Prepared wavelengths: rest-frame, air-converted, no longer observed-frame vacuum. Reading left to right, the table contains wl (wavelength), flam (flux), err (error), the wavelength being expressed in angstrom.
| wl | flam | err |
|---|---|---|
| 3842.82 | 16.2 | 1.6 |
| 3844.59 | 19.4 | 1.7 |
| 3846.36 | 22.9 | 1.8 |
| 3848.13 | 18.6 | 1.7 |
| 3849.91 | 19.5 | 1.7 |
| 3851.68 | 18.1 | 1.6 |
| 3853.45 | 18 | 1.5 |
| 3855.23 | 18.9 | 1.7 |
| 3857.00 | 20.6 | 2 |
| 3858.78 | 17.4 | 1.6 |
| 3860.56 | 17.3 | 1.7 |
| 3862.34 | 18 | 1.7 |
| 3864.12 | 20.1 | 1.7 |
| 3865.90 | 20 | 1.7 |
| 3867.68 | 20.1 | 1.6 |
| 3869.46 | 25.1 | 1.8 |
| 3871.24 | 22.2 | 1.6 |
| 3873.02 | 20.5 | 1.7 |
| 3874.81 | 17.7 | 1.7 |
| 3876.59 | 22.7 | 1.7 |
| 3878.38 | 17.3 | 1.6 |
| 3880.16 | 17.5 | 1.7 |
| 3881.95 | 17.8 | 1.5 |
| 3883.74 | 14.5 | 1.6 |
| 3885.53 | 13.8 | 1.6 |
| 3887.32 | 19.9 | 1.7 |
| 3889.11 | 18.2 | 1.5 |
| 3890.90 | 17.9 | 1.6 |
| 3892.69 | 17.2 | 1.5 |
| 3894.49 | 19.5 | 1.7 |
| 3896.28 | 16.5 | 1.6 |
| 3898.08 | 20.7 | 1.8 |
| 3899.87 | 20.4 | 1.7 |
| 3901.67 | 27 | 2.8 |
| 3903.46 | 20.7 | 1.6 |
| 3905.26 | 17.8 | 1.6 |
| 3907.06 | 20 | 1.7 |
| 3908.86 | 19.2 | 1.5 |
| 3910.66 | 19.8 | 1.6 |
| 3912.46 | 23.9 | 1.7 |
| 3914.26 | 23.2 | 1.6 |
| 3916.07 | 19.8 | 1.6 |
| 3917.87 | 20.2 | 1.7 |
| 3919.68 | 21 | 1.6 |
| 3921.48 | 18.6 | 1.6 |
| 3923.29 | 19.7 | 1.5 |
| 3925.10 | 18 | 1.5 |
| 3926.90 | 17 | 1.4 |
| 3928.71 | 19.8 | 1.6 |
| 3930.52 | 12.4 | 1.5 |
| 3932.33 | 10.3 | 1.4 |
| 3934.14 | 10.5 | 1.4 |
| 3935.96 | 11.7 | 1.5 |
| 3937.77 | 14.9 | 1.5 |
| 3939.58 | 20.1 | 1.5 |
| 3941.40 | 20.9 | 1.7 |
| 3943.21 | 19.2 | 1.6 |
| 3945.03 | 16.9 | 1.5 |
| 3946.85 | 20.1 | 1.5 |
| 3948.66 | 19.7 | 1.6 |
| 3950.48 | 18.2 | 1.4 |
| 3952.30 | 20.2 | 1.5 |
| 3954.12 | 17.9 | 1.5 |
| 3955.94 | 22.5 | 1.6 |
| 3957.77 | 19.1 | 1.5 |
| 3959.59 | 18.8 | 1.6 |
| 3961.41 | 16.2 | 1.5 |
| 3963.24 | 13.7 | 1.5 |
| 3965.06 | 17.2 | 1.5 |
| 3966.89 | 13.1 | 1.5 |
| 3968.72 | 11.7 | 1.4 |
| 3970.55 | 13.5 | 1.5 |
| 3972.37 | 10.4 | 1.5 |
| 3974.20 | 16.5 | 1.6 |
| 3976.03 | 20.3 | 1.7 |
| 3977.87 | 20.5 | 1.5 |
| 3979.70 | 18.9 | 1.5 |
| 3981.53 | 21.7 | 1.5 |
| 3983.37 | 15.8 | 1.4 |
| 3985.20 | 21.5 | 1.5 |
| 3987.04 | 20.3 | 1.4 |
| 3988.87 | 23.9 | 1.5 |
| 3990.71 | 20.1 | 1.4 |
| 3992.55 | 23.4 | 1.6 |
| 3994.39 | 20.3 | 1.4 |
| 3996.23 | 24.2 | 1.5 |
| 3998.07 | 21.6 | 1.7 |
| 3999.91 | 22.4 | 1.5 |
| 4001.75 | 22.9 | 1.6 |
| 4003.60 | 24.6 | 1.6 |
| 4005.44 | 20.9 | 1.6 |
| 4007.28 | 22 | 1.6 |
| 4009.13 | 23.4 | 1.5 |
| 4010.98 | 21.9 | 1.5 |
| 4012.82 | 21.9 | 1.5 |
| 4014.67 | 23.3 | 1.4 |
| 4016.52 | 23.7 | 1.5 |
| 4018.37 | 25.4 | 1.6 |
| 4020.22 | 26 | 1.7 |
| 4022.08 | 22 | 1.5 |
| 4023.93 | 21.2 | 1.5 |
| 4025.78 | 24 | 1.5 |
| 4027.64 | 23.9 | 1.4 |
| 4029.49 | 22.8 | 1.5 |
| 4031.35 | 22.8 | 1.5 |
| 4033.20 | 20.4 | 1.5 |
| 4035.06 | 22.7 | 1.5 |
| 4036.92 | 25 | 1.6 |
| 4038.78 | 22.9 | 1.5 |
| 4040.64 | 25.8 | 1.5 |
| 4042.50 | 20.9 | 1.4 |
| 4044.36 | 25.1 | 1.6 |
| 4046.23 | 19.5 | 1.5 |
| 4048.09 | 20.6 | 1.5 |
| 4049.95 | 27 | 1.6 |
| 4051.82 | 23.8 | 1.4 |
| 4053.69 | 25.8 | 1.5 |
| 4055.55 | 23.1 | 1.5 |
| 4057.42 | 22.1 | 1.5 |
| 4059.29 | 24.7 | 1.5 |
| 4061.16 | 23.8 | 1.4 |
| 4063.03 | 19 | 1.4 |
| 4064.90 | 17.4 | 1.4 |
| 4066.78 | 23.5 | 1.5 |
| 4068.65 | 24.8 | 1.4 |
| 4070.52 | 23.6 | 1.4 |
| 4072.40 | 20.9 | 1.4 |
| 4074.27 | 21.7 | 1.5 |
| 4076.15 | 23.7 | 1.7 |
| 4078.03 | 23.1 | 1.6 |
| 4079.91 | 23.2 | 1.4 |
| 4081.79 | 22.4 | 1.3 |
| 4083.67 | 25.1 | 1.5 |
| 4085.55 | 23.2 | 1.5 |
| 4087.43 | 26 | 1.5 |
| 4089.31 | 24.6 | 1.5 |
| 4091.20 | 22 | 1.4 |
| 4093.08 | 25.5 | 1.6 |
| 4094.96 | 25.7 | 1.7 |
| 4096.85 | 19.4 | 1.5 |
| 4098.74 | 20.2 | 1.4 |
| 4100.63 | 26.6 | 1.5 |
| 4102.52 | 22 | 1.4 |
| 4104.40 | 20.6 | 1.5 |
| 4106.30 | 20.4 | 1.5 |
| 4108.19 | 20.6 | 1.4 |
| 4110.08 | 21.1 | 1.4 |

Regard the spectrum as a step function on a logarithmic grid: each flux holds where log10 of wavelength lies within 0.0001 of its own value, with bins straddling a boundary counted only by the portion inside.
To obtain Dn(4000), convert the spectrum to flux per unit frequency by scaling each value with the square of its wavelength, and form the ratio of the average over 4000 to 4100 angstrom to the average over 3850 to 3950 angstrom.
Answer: 1.33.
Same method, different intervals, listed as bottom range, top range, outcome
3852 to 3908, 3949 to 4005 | 1.04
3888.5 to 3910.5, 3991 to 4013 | 1.20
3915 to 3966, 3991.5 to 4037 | 1.34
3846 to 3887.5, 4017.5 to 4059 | 1.34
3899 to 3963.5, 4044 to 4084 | 1.31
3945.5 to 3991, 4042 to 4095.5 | 1.35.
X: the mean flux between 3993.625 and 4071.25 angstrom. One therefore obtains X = 22.9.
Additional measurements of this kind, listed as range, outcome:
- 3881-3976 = 17.9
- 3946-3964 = 18.7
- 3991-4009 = 22.4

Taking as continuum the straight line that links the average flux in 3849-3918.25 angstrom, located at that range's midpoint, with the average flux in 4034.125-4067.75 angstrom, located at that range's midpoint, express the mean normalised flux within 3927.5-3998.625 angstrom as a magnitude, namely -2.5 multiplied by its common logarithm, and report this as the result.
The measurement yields 0.18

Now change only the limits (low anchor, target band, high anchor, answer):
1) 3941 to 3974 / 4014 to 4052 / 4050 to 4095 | -0.10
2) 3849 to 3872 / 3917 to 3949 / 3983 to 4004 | 0.21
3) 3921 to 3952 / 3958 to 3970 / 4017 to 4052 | 0.22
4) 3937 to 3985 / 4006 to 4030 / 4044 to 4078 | -0.13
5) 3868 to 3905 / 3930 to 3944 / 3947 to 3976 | 0.17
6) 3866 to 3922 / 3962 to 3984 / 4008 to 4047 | 0.32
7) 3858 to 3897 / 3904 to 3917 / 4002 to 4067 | -0.05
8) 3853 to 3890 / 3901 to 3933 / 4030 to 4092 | 0.03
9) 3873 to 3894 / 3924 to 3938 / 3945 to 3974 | 0.20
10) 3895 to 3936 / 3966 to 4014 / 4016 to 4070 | 0.07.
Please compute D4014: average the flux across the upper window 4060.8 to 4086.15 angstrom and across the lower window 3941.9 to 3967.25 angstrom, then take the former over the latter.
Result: 1.2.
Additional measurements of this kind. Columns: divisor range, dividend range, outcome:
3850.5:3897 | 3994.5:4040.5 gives 1.23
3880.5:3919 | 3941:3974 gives 0.88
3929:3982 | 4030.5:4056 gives 1.38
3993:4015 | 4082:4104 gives 1.05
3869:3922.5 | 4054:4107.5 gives 1.16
